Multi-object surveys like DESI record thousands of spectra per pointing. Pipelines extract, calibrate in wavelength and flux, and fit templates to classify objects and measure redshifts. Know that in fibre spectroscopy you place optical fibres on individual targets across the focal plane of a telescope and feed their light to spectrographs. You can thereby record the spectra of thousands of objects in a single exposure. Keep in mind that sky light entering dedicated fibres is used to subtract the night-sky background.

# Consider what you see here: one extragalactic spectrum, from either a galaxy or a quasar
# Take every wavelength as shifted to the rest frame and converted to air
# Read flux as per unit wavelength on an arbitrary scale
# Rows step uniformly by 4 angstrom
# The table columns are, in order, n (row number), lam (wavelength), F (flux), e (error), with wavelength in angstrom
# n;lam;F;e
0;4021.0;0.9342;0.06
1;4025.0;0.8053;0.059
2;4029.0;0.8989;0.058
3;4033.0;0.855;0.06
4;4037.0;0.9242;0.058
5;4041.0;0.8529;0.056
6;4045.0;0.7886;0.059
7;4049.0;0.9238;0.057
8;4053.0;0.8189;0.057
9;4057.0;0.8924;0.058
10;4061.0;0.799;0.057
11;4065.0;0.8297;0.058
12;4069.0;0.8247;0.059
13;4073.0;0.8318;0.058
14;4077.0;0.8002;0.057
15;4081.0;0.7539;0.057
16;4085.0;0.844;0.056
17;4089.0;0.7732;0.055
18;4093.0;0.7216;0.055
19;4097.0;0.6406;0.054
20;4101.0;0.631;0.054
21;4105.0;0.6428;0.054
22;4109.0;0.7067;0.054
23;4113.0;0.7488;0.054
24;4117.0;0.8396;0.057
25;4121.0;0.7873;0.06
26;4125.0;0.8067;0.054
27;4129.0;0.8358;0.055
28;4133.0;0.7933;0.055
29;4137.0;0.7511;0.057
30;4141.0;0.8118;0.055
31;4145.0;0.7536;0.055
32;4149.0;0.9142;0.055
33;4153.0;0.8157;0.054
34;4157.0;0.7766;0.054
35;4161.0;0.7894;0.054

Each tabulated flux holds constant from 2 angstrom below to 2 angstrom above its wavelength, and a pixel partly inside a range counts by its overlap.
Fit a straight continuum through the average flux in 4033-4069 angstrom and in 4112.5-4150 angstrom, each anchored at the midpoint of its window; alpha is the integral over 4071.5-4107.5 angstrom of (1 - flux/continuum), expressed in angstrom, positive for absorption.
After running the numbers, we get 4.1 angstrom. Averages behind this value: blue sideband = 0.852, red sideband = 0.804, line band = 0.736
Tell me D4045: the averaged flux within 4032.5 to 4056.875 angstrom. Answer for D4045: 0.863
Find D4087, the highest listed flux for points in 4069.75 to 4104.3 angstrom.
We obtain 0.844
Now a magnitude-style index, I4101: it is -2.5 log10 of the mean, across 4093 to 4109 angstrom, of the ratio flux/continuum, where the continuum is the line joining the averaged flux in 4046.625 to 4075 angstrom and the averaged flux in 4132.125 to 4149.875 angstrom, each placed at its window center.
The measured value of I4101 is 0.24 mag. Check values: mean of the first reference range 0.845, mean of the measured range 0.657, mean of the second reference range 0.799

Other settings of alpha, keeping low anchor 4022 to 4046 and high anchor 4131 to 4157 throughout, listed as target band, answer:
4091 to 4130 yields 4.1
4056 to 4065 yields 0.1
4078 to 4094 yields 1.1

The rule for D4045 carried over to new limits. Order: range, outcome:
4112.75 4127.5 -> 0.803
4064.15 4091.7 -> 0.805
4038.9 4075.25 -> 0.84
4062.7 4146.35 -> 0.768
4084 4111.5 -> 0.704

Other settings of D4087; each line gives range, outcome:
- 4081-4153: 0.9142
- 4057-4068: 0.8924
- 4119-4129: 0.8358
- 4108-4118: 0.8396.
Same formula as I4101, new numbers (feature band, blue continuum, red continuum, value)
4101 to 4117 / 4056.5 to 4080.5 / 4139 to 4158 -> 0.16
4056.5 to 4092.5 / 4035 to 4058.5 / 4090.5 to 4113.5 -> -0.05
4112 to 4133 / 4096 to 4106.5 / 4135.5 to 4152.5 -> -0.12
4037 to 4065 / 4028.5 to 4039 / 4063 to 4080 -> 0.01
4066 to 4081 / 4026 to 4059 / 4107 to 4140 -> 0.03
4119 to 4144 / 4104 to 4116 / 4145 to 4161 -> -0.04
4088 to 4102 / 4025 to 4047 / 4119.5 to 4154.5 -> 0.20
